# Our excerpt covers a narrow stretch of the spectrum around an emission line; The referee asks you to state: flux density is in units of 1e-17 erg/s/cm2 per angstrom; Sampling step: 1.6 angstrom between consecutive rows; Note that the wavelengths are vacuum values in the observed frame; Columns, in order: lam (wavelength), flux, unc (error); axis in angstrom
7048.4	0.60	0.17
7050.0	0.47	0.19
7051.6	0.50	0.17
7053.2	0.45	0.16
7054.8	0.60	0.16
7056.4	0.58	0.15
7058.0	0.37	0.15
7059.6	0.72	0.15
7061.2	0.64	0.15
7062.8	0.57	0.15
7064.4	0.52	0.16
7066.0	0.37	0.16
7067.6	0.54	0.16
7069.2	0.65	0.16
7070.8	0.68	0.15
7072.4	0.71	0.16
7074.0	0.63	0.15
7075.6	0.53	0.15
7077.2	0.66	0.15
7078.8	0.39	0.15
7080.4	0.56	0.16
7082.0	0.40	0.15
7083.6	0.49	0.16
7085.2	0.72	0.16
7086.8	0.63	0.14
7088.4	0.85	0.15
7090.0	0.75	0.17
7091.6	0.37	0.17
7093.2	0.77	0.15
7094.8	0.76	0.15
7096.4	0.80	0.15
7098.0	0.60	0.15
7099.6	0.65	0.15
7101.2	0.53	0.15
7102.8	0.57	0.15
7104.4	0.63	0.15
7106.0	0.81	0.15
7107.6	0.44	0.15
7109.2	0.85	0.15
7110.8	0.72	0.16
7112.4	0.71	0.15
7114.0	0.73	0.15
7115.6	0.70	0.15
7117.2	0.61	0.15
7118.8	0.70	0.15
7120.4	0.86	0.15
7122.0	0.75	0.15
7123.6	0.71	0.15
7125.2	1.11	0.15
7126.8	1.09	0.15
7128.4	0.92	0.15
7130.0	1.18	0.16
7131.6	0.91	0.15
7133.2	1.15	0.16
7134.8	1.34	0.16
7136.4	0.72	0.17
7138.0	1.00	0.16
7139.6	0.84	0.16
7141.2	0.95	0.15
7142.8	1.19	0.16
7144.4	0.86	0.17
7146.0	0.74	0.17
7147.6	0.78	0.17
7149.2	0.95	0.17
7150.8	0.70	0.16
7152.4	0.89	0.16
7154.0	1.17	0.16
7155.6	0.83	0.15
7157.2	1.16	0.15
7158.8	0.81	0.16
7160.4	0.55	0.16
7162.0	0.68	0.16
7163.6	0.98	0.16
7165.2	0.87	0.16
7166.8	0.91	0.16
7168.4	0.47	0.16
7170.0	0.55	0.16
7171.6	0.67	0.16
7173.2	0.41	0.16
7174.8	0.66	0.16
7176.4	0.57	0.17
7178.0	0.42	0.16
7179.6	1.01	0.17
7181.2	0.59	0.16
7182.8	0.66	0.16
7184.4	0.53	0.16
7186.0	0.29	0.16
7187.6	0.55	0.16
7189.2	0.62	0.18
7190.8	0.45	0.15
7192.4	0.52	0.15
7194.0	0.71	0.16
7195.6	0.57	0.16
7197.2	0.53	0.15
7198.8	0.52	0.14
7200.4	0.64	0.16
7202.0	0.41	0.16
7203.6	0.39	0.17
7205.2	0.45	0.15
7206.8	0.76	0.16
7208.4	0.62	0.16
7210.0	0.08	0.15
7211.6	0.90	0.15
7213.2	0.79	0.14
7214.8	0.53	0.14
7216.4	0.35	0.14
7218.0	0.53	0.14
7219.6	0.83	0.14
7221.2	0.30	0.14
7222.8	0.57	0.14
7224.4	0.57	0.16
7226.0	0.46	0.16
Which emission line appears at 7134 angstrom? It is Mg II 2798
